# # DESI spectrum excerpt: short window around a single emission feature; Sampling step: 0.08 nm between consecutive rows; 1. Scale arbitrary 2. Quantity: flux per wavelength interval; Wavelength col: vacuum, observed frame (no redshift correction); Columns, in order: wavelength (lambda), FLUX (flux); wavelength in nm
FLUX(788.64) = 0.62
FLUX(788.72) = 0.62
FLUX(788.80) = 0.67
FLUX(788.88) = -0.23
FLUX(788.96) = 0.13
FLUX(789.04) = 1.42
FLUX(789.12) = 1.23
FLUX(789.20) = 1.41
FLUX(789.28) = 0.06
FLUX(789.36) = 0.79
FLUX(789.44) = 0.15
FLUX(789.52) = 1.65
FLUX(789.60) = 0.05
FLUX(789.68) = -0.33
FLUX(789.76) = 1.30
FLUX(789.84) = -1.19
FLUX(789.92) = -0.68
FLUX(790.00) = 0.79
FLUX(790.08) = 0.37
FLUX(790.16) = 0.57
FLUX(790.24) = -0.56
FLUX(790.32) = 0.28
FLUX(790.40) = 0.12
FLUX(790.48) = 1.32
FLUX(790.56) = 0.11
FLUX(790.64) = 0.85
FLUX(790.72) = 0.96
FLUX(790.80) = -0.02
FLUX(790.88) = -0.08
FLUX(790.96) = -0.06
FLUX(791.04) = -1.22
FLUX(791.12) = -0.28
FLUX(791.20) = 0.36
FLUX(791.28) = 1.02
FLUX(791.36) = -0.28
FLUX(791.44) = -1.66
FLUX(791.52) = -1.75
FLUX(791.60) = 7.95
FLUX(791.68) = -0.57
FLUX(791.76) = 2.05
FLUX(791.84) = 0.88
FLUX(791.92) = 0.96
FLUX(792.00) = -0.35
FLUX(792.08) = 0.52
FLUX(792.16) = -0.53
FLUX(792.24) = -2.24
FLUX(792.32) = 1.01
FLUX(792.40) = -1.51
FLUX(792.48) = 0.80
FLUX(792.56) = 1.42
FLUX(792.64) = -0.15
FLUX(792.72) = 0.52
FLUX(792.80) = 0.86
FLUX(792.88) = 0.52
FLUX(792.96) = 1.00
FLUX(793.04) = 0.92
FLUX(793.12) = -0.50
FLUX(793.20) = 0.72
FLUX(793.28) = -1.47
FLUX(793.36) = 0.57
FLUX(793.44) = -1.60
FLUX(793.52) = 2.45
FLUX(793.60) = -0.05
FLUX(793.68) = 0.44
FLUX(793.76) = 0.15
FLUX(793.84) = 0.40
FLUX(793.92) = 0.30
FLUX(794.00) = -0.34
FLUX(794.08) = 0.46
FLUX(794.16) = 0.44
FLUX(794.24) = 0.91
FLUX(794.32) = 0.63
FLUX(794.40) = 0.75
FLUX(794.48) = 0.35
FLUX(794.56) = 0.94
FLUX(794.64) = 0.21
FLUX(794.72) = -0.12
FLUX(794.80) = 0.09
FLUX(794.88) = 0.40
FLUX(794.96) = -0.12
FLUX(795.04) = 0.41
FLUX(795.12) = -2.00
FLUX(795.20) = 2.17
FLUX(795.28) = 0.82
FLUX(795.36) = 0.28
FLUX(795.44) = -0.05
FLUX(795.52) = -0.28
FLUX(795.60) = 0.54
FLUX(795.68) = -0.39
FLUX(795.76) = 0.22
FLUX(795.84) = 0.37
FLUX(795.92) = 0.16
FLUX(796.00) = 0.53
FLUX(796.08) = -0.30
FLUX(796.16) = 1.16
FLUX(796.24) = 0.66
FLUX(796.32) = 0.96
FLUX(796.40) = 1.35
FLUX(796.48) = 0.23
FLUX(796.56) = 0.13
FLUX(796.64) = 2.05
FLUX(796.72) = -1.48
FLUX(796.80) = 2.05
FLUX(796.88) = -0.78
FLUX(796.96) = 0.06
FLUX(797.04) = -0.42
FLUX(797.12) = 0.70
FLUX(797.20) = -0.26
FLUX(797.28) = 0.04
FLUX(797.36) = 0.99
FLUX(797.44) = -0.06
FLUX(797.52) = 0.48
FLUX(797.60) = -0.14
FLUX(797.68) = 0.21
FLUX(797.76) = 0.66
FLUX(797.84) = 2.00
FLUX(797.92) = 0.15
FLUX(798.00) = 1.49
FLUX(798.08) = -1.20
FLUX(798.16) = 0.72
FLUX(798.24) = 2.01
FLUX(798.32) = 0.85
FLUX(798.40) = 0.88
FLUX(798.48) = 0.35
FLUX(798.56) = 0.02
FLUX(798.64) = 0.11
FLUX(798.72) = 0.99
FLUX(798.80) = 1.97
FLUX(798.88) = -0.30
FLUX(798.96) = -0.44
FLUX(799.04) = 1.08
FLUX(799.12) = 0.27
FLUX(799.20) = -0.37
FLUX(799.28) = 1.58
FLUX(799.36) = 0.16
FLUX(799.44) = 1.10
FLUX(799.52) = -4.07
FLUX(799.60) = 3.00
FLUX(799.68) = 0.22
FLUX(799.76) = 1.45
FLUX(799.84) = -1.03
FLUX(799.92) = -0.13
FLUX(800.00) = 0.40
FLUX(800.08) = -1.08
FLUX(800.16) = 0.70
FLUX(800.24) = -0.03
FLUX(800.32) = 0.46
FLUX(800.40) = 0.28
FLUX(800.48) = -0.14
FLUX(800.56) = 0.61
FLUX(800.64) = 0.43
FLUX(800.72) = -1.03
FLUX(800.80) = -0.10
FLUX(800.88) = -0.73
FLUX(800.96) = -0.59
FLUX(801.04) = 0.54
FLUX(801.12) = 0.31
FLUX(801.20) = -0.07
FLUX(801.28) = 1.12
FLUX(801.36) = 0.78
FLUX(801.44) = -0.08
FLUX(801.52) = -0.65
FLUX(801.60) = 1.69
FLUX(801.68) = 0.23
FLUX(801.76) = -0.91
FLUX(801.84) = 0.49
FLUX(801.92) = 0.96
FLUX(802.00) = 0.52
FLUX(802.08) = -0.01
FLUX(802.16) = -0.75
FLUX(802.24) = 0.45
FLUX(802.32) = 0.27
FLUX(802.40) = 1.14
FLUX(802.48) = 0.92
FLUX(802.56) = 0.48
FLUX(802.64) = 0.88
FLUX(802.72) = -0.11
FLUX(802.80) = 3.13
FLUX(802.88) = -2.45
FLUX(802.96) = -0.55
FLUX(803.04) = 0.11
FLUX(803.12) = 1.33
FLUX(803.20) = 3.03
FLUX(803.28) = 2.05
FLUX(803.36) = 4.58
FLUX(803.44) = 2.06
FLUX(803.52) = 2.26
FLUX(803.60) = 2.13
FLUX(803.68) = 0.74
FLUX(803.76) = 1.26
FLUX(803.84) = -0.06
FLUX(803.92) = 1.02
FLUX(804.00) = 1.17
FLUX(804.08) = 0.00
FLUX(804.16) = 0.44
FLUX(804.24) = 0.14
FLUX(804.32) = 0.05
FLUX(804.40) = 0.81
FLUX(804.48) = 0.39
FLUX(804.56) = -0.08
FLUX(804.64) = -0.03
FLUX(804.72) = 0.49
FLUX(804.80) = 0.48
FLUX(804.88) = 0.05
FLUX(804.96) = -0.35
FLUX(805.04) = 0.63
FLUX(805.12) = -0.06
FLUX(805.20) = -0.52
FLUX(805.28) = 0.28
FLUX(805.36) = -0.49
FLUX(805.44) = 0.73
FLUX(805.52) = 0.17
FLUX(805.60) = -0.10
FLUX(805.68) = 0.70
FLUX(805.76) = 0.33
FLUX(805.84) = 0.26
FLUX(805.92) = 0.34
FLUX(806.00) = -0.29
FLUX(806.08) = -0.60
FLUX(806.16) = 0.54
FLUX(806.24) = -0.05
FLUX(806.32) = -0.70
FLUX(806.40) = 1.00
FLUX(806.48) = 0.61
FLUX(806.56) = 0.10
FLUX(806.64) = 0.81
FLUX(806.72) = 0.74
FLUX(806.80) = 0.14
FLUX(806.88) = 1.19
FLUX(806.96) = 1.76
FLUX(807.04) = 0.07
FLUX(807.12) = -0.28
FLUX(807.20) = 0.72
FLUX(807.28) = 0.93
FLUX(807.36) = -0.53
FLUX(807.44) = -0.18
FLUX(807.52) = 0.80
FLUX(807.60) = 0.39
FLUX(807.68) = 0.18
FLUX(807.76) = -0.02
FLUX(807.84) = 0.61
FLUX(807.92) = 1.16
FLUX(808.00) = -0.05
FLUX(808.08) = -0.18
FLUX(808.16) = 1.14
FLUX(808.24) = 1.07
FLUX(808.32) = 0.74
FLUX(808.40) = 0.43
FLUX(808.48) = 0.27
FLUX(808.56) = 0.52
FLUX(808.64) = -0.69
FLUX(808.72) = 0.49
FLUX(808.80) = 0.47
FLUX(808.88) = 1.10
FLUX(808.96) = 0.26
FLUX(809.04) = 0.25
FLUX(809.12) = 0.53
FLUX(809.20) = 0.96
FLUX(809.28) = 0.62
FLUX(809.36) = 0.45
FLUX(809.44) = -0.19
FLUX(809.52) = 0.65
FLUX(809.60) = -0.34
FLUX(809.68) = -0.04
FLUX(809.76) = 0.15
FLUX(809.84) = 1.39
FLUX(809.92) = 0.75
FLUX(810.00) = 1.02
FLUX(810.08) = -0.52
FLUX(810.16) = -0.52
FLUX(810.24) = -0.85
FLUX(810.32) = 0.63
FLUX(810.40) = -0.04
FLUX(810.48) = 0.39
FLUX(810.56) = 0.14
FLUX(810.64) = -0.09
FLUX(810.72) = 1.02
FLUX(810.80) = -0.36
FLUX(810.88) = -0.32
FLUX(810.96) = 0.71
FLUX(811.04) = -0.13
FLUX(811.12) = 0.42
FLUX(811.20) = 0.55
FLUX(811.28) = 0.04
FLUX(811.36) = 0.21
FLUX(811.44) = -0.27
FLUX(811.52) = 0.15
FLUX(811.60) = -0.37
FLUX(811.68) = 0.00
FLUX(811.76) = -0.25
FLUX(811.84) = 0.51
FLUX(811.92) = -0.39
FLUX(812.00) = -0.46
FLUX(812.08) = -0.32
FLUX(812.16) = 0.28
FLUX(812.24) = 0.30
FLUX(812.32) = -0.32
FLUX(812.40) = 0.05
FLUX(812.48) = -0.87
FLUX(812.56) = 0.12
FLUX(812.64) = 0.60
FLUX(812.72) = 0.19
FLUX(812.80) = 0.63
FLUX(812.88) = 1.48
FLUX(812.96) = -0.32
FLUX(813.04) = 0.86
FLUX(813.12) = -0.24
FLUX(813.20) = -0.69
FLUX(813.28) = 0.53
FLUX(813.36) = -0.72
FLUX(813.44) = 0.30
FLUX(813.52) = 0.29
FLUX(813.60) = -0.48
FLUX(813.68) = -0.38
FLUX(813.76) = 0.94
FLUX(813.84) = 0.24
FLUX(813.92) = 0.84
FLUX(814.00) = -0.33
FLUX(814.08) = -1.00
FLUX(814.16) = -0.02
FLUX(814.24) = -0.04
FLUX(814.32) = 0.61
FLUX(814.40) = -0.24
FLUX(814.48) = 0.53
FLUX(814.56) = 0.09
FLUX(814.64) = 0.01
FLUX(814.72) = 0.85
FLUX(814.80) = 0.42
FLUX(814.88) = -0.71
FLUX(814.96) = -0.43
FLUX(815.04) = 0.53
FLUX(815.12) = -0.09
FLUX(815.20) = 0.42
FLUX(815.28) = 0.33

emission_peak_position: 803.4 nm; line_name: Hgamma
